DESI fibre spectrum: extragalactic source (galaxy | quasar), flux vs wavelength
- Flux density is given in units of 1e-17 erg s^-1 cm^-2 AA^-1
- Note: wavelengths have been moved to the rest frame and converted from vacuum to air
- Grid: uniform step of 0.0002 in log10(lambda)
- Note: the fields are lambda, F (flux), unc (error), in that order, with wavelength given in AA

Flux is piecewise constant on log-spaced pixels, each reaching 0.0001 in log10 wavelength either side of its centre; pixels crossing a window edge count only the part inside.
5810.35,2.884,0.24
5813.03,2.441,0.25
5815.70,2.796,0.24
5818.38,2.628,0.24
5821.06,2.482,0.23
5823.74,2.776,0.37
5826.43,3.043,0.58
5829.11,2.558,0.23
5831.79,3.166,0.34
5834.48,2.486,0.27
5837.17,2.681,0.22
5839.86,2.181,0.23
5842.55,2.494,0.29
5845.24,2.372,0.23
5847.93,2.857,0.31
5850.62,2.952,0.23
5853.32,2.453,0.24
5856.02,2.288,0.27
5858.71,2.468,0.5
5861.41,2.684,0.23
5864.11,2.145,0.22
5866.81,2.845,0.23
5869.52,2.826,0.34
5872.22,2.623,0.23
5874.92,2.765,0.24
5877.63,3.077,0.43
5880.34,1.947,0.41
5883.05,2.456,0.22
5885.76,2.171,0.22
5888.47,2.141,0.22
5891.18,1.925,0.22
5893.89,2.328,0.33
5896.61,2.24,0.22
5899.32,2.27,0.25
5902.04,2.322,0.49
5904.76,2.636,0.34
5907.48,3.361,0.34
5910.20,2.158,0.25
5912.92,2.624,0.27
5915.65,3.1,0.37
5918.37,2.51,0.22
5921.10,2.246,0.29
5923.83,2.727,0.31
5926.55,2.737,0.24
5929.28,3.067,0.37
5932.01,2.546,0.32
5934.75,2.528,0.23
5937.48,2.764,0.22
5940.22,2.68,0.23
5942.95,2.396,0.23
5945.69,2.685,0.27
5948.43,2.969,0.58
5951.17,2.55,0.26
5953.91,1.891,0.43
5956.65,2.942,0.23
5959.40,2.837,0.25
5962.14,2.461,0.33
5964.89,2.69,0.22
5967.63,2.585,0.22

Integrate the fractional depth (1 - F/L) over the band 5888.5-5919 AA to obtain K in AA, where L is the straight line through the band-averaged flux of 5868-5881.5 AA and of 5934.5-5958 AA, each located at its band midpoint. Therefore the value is 1.8 AA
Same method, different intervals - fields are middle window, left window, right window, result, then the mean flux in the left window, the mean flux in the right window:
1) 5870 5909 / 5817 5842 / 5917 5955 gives 2.5 AA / 2.66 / 2.6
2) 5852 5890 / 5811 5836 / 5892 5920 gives 1.8 AA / 2.71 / 2.54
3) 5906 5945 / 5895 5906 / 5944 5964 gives -3.1 AA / 2.36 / 2.62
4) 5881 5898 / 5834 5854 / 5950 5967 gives 2.4 AA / 2.57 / 2.56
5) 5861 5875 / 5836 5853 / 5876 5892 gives -1.3 AA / 2.58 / 2.31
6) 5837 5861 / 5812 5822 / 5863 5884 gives 0.6 AA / 2.6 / 2.59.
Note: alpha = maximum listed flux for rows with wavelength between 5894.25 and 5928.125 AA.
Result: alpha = 3.361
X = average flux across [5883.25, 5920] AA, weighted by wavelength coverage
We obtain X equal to 2.44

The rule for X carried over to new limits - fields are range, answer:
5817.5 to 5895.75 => 2.54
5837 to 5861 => 2.53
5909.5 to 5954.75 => 2.61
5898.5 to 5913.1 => 2.57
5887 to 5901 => 2.18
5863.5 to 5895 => 2.44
